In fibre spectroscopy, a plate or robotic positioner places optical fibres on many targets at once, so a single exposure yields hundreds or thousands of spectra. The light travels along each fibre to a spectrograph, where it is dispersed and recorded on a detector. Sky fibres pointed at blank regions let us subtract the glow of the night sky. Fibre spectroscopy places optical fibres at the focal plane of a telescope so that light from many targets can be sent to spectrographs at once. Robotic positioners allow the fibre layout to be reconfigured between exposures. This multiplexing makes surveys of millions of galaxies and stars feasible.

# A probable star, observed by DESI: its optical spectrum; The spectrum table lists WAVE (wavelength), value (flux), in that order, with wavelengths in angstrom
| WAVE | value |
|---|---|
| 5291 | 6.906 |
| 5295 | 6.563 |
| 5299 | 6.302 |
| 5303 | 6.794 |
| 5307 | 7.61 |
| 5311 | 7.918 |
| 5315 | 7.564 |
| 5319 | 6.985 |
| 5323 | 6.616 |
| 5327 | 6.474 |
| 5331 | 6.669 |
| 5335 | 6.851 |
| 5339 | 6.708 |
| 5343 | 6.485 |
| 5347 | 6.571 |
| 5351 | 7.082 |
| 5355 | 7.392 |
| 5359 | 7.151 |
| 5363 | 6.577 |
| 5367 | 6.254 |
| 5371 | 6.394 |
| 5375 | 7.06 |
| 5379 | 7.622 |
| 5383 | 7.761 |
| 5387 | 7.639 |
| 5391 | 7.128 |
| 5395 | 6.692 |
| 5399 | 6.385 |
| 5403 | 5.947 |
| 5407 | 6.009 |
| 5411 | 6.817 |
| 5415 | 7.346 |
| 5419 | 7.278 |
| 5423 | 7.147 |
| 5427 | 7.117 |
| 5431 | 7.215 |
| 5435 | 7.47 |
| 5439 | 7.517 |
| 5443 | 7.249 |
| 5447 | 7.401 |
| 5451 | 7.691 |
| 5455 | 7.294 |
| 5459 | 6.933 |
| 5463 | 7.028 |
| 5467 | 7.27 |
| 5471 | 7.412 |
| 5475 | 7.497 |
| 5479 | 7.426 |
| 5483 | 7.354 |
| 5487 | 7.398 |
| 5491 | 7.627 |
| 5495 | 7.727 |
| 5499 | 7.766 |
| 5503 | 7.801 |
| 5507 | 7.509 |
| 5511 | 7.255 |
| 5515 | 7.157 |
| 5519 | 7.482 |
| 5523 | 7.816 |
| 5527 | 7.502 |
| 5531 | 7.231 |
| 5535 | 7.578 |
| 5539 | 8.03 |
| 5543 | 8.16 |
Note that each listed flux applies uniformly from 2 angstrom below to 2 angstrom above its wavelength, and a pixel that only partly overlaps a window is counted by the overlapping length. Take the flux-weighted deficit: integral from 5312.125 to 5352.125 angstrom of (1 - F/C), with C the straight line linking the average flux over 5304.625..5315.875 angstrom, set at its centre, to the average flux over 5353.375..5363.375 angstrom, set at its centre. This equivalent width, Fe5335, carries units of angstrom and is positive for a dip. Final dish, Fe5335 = 3.2 angstrom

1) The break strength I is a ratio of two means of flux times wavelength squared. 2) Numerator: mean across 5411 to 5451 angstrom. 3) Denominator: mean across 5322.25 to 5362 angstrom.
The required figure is 1.11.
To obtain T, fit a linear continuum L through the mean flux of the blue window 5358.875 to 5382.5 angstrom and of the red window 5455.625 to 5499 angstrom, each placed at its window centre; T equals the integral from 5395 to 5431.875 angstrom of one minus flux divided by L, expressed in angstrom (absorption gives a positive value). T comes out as 1.53 angstrom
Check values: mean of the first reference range 6.88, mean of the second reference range 7.38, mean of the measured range 6.79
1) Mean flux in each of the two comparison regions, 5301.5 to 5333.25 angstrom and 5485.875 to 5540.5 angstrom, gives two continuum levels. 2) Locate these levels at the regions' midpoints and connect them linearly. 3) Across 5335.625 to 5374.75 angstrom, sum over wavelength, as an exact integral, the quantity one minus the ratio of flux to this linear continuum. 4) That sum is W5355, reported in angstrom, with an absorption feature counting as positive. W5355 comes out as 2.3 angstrom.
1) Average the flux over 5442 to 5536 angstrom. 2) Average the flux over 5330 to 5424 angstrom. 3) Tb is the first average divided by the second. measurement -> 1.08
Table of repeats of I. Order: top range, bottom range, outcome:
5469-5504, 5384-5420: 1.14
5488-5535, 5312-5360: 1.17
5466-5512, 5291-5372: 1.16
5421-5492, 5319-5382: 1.12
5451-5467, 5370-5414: 1.07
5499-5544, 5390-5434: 1.16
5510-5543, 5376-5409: 1.15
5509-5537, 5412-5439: 1.06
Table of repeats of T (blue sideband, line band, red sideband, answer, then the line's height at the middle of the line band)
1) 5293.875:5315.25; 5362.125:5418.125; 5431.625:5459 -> 3.3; 7.28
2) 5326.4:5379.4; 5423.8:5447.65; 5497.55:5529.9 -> -0.5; 7.17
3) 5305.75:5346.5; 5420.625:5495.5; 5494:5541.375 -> 0.3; 7.38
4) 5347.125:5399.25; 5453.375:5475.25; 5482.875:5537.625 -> 0.4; 7.35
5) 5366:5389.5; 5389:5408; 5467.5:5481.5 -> 2.0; 7.22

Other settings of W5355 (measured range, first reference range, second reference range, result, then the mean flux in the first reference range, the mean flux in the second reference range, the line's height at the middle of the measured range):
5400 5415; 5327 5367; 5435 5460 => 1.5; 6.78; 7.37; 7.14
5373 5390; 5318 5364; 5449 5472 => -1.3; 6.8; 7.27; 6.96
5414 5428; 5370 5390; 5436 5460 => 0.3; 7.33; 7.37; 7.35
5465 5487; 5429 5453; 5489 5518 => 0.3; 7.42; 7.55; 7.49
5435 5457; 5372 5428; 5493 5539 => -0.7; 6.98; 7.55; 7.21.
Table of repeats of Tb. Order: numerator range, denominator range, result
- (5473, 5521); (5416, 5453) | 1.02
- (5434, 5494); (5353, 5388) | 1.04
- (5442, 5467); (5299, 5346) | 1.05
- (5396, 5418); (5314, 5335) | 0.96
